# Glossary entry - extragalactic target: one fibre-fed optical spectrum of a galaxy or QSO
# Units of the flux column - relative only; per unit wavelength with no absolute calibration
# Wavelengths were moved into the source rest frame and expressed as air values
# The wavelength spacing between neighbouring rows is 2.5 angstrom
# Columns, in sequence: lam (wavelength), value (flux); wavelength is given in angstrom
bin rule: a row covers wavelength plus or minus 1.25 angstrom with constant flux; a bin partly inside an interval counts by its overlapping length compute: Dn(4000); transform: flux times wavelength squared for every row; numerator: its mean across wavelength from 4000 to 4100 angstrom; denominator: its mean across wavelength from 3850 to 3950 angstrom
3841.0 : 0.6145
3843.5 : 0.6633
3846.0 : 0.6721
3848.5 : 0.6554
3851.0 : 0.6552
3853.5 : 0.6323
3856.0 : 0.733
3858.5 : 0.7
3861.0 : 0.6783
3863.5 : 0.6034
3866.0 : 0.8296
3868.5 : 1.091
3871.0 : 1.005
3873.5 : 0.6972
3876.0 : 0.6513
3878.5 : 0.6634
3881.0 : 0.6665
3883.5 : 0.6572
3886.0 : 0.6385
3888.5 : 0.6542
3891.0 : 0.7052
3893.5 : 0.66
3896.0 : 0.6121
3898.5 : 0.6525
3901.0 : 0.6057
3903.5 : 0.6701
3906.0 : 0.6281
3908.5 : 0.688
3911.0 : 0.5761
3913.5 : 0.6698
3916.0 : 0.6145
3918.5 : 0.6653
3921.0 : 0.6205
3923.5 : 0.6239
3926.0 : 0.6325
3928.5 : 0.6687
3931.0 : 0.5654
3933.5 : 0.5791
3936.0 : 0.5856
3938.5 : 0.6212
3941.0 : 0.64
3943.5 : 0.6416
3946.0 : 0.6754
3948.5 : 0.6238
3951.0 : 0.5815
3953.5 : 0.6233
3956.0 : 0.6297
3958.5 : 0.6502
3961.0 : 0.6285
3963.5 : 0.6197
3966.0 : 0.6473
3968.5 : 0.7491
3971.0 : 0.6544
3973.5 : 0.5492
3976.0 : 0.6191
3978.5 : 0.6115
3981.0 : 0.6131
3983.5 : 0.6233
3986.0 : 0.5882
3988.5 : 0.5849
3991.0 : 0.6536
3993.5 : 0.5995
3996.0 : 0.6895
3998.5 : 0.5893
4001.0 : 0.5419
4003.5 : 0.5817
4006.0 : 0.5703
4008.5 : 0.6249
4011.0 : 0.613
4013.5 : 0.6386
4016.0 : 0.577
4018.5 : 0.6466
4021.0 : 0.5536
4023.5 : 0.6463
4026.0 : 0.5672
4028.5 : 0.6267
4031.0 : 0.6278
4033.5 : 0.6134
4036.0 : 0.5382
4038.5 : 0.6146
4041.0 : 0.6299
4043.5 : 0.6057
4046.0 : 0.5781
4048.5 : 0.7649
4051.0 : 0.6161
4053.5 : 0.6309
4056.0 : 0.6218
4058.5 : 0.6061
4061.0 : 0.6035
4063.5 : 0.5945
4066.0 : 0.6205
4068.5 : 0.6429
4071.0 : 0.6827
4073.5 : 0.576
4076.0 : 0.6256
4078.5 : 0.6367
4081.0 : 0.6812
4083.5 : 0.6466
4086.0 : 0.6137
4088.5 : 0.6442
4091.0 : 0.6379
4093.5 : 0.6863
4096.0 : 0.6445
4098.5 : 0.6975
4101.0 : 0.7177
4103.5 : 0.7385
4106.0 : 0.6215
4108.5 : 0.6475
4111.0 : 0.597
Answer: 1.0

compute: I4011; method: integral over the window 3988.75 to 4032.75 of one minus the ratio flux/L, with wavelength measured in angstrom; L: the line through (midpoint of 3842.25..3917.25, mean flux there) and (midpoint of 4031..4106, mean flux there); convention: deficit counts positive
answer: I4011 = 3.02 angstrom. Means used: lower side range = 0.688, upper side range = 0.638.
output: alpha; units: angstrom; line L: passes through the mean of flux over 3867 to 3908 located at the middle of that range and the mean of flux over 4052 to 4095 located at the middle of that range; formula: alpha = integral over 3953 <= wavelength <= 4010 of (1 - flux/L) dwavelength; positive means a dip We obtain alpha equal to 4.2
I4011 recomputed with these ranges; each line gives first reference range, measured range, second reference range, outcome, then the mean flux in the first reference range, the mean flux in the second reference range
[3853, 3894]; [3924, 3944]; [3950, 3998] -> 1.5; 0.724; 0.627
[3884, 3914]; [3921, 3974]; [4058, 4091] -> 1.0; 0.646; 0.63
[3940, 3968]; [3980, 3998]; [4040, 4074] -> 0.4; 0.636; 0.628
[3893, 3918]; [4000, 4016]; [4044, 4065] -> 0.9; 0.638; 0.626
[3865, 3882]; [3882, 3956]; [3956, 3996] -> 9.2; 0.802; 0.628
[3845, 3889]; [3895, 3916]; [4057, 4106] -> 2.0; 0.717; 0.646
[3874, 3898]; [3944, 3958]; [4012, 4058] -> 0.2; 0.658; 0.616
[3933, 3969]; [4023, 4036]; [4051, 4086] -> 0.5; 0.632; 0.627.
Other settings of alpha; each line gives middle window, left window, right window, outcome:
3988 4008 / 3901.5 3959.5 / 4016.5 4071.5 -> 0.63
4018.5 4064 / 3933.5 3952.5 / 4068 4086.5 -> 1.41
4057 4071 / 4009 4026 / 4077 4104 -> 0.55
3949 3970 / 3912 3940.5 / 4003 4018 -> -0.87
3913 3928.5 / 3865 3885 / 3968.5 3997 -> 1.62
